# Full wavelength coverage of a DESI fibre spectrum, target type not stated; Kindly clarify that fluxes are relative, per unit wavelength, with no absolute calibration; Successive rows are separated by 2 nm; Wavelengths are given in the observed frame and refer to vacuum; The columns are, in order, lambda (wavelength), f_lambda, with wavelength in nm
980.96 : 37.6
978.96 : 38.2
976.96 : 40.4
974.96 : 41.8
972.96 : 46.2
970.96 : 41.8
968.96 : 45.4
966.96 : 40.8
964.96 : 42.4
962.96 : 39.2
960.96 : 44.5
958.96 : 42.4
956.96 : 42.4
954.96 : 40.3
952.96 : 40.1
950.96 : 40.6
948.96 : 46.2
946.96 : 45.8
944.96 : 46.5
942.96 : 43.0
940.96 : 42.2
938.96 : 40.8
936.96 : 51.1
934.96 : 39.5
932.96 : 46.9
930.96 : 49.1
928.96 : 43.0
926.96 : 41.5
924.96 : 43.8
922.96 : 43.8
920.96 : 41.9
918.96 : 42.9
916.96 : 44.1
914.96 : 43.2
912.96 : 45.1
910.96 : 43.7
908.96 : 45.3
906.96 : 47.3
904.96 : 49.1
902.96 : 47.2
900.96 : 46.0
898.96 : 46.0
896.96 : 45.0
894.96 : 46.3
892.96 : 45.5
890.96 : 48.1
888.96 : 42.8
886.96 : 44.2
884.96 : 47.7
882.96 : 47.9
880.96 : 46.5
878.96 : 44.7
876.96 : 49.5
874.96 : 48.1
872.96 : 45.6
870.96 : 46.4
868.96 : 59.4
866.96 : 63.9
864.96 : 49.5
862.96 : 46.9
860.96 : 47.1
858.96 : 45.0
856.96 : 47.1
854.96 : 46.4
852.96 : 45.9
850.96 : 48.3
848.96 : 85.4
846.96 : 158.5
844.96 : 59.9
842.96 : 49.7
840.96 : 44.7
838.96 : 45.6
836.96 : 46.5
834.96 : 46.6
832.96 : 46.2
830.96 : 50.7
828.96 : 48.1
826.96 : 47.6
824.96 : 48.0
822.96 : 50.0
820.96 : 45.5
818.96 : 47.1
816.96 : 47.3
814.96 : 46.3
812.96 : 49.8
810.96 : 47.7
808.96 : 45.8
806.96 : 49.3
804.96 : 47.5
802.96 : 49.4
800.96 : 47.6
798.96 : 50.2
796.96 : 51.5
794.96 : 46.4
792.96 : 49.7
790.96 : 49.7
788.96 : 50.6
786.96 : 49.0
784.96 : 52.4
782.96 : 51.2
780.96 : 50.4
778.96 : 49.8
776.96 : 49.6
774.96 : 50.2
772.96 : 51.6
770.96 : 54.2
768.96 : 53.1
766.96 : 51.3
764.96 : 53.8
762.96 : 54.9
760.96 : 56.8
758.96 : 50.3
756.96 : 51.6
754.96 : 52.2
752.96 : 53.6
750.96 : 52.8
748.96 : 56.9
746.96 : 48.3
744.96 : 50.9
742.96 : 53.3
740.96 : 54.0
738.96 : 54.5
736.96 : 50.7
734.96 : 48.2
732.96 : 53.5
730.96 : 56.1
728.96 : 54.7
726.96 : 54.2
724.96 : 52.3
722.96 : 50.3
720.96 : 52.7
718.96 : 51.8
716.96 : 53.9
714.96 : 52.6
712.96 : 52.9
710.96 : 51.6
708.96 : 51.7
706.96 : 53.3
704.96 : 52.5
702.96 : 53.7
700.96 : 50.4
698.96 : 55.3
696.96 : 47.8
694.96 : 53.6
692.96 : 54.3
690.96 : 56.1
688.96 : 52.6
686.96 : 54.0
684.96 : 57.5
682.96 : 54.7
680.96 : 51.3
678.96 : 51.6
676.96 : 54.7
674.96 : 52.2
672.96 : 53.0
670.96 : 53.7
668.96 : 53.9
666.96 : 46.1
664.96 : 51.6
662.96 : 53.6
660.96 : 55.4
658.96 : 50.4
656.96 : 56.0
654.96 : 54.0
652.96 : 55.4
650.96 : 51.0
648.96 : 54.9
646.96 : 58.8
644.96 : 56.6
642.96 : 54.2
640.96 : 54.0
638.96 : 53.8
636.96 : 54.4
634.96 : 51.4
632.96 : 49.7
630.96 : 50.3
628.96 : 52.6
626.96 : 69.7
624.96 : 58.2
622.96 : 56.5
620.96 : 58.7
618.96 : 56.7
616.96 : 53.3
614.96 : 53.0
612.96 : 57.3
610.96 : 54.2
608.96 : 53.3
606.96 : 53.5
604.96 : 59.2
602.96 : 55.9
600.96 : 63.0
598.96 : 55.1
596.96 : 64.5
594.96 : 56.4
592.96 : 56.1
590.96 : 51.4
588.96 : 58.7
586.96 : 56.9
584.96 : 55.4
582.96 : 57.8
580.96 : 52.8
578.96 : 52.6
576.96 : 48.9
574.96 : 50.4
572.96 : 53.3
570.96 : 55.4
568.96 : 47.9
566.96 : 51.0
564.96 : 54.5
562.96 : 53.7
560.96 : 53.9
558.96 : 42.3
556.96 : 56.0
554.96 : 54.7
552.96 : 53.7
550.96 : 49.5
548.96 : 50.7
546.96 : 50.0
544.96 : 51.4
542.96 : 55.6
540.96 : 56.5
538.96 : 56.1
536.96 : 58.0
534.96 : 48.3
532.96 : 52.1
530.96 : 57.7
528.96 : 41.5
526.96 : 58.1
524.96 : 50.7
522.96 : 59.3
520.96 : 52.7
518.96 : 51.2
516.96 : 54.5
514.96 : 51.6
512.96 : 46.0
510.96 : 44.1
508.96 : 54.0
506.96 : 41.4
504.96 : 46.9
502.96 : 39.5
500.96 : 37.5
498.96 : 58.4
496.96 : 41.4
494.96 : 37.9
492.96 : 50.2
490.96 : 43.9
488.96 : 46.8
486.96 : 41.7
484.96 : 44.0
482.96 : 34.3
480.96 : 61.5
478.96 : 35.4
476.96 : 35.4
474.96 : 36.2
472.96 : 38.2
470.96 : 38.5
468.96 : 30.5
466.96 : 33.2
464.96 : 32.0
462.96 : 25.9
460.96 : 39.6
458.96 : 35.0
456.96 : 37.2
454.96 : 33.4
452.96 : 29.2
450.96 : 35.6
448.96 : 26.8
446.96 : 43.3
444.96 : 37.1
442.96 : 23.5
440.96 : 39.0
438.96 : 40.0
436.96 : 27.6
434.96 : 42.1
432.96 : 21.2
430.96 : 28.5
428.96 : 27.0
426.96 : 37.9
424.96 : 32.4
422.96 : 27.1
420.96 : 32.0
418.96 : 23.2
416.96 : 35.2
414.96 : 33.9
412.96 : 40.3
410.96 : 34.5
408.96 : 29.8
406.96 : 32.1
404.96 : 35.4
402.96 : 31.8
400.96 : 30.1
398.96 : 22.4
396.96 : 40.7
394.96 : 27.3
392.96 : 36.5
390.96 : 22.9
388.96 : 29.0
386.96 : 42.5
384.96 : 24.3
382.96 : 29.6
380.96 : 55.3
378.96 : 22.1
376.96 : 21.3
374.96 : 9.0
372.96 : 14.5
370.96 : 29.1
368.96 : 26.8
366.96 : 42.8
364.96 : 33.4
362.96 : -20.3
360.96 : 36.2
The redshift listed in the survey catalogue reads 0.29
